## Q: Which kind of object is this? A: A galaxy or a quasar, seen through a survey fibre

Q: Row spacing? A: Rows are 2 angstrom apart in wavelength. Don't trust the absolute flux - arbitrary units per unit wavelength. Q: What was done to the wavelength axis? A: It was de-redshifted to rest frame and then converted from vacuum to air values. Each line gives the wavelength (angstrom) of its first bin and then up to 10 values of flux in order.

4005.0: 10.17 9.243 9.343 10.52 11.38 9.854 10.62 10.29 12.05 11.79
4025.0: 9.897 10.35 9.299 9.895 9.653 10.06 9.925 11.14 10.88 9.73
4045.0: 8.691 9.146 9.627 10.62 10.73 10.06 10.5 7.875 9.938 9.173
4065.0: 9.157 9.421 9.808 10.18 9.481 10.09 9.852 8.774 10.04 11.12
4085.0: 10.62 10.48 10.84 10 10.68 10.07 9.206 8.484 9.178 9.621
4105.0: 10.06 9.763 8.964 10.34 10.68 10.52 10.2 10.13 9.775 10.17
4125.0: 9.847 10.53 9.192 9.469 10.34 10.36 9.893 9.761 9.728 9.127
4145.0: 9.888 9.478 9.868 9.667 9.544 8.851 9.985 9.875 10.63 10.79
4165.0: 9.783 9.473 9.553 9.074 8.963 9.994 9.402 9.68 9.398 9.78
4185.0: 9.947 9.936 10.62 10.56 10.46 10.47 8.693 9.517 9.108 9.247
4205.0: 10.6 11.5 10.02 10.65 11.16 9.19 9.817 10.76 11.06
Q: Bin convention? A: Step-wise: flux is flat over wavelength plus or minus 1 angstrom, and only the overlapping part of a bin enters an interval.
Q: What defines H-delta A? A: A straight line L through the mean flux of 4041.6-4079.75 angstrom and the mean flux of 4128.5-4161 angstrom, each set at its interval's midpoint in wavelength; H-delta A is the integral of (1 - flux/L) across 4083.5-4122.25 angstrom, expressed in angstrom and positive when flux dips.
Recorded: -1.2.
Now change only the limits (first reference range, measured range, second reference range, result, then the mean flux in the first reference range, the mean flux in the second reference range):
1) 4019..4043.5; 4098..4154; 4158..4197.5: 1.39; 10.4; 9.87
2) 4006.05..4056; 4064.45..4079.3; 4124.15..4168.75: 0.61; 10.2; 9.82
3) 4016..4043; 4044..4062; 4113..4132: 1.10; 10.4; 10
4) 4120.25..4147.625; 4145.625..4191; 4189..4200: 0.77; 9.83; 10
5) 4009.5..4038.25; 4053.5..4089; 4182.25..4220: 1.62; 10.4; 10.1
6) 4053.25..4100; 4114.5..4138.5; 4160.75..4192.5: -0.45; 9.83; 9.84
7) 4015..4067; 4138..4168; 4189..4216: 0.96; 10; 10.1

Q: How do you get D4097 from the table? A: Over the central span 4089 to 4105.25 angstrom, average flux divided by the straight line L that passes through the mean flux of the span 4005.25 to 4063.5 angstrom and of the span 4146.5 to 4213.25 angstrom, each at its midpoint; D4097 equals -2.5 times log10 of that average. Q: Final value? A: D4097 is 0.03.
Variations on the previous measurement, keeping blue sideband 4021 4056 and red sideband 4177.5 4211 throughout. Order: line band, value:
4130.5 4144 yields 0.02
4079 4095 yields -0.03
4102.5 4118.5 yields 0.00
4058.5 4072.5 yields 0.08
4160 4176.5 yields 0.03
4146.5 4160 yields 0.05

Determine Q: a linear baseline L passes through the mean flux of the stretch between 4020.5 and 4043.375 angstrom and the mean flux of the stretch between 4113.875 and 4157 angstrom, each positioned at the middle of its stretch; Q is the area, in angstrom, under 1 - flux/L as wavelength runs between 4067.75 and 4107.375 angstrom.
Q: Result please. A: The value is 0.65 angstrom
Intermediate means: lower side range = 10.4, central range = 9.92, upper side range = 9.83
